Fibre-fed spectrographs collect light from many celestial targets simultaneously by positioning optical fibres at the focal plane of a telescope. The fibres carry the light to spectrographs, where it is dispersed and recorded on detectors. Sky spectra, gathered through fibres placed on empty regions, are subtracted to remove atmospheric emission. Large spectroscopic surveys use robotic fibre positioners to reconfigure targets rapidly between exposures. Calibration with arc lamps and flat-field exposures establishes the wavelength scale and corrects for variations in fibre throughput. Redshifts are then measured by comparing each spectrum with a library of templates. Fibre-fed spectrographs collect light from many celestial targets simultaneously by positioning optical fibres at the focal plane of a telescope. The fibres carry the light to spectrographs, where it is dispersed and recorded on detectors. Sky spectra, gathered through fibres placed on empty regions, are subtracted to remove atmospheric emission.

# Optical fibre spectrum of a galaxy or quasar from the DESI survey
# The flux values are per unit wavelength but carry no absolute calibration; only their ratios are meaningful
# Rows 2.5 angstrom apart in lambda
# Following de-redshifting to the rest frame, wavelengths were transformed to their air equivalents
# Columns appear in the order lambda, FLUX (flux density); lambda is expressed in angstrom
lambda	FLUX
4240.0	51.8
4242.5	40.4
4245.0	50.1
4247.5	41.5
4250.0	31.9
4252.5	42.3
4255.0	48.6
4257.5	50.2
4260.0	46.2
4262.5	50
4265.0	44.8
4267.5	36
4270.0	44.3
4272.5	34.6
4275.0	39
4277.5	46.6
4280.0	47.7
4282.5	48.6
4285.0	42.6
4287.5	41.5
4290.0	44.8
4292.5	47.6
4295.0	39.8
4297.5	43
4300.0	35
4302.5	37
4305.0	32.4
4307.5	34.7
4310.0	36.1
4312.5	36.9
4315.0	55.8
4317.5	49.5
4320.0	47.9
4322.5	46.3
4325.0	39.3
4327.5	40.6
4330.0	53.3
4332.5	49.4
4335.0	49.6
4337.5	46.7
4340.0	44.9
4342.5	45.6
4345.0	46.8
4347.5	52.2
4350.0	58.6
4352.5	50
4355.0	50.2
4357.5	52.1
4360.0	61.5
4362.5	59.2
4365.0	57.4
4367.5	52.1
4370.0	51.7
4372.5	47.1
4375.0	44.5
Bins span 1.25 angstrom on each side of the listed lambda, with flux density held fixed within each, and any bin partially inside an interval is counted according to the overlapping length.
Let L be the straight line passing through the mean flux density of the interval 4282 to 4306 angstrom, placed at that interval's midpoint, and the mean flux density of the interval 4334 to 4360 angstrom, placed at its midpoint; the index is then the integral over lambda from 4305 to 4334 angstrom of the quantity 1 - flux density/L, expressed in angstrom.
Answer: 1.0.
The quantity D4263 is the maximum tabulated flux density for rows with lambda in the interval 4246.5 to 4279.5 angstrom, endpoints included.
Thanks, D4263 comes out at 50.2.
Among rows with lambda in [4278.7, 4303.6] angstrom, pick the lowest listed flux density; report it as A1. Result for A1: 35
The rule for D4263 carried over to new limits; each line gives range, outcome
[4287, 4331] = 55.8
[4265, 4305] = 48.6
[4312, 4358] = 58.6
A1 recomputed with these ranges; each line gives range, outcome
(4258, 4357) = 32.4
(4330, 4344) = 44.9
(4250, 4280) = 31.9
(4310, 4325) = 36.1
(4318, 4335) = 39.3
